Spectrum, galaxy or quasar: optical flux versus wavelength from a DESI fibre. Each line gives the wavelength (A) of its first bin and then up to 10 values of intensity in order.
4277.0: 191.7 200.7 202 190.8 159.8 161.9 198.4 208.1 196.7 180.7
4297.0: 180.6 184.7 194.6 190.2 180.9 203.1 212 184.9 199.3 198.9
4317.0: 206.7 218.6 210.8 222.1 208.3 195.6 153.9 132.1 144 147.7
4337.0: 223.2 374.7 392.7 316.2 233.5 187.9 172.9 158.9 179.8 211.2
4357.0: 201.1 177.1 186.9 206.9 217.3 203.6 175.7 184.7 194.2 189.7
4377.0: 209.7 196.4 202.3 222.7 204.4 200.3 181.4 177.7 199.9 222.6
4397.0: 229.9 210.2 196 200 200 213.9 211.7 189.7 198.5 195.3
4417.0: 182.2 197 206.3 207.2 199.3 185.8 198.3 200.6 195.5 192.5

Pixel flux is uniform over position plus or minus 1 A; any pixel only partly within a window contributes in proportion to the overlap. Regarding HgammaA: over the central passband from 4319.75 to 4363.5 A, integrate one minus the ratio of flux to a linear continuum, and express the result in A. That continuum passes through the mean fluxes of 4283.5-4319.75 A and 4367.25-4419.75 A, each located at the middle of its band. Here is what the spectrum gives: -3.5 A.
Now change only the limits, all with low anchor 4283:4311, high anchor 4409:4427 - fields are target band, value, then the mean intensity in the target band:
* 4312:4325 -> -1.3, 209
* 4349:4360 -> 0.5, 184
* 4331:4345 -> -4.6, 254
